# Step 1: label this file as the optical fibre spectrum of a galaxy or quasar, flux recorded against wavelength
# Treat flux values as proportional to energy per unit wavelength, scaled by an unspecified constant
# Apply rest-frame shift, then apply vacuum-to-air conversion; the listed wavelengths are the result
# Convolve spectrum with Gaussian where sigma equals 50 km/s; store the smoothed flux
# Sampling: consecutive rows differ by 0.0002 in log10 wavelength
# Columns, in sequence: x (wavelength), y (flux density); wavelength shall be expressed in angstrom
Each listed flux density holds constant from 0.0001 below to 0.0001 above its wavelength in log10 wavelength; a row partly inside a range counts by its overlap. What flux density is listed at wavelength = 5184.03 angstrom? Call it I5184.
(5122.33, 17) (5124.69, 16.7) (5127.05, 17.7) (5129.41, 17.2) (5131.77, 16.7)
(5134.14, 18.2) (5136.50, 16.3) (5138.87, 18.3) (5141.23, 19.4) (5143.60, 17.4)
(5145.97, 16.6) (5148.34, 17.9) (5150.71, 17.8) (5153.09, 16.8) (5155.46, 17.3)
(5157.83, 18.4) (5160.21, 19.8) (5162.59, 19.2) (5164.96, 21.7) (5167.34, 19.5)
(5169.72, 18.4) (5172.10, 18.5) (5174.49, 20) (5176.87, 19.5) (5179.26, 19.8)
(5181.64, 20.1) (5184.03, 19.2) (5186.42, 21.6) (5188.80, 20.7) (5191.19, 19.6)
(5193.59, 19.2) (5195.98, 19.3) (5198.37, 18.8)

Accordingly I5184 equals 19.2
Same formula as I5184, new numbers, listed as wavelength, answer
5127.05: 17.7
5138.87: 18.3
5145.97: 16.6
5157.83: 18.4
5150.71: 17.8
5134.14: 18.2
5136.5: 16.3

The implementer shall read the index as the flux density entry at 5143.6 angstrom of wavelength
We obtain 17.4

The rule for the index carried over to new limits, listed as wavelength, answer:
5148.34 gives 17.9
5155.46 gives 17.3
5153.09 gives 16.8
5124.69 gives 16.7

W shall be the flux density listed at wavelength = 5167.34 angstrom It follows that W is 19.5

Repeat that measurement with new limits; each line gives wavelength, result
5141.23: 19.4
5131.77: 16.7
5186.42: 21.6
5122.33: 17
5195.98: 19.3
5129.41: 17.2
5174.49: 20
